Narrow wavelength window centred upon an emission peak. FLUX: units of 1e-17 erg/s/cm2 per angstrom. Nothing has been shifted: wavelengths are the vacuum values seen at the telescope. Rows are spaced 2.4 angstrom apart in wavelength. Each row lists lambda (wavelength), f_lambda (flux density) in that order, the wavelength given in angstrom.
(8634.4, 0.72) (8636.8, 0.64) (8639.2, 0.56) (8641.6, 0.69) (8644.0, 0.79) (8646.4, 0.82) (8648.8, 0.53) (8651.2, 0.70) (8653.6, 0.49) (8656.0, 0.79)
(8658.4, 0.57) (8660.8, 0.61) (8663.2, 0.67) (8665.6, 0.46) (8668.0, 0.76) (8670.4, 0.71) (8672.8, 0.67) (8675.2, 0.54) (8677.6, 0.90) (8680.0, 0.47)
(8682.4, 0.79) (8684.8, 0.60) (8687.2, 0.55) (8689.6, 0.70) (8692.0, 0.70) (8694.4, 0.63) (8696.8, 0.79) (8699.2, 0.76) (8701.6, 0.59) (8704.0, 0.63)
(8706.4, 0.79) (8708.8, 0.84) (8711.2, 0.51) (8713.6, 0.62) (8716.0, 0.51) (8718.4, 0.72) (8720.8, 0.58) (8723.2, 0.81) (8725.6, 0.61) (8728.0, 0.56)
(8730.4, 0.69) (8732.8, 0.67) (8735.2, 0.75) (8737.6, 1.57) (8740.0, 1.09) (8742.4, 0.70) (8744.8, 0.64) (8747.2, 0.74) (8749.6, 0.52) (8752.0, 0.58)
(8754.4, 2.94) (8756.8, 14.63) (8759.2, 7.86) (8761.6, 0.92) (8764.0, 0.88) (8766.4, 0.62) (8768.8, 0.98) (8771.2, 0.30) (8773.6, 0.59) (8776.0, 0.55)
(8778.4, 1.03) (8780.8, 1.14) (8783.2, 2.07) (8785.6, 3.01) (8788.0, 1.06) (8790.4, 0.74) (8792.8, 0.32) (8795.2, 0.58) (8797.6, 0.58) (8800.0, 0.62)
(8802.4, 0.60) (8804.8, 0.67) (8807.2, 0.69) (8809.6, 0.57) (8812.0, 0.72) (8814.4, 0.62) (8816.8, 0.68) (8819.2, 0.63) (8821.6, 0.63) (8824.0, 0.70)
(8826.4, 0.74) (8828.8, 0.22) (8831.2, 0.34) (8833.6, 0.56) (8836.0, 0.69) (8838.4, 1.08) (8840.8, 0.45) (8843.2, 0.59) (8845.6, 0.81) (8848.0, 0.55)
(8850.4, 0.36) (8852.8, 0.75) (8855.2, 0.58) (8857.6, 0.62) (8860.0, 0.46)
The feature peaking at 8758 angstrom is H-alpha 6563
